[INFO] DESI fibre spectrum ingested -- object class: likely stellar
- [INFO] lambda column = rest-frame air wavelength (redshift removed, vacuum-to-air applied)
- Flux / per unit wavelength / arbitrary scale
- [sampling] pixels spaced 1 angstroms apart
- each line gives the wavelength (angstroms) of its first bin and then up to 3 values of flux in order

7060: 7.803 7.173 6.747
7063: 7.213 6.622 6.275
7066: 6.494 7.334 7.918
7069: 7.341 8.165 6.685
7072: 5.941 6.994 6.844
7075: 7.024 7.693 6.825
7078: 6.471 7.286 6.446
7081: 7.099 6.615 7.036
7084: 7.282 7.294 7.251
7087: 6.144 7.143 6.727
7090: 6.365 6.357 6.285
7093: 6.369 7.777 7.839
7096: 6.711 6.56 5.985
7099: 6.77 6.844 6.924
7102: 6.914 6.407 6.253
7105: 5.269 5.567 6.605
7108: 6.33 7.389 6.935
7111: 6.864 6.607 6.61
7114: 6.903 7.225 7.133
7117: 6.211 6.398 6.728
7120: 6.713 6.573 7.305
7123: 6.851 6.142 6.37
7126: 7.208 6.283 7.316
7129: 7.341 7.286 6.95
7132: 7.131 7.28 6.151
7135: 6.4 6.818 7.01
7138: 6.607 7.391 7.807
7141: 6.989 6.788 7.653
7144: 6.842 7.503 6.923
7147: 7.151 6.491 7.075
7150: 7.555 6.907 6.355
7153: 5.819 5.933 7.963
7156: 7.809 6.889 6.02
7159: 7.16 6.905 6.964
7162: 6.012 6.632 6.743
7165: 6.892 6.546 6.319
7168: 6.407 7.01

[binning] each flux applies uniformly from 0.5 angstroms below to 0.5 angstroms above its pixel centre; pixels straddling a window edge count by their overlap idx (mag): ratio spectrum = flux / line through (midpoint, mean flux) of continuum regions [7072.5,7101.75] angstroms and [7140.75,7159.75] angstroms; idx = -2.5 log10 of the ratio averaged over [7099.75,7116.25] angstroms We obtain 0.04 mag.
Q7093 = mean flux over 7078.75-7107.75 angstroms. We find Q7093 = 6.69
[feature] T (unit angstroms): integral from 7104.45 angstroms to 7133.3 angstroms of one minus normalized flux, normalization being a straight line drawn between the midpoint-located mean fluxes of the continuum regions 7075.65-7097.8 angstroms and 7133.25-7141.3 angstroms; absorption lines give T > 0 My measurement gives 0.7 angstroms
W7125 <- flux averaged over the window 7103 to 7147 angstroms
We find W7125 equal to 6.81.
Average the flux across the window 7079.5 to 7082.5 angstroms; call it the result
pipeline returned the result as 6.72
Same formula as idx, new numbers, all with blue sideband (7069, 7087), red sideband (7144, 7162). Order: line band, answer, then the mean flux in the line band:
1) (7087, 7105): 0.05 mag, 6.66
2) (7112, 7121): 0.03 mag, 6.72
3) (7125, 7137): 0.00 mag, 6.9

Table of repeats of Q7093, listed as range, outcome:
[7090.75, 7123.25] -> 6.67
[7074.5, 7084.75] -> 6.99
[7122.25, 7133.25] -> 6.92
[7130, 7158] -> 6.96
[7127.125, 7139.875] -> 6.98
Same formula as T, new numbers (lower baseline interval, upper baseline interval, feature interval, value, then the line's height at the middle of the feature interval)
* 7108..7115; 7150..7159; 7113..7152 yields -0.5 angstroms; 6.83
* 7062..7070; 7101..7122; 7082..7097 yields -0.1 angstroms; 6.84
